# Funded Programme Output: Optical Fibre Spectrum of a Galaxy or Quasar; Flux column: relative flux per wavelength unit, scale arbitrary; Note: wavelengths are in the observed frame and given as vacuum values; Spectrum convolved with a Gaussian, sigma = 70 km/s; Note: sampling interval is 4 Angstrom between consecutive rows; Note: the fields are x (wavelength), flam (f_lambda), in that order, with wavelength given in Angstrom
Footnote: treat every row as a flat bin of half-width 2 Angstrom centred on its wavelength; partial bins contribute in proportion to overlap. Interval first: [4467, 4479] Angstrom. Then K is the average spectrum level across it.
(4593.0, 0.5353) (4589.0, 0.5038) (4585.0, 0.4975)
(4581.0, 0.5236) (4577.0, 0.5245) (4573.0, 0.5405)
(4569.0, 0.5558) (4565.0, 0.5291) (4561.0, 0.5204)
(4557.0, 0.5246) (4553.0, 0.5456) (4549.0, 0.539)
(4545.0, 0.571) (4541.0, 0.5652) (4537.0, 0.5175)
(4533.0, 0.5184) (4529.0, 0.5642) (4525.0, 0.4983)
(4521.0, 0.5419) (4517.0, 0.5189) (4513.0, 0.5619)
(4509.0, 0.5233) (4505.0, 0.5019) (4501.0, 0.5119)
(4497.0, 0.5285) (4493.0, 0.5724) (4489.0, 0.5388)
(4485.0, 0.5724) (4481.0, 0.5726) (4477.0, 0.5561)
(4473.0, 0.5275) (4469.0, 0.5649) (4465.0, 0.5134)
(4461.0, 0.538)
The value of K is 0.549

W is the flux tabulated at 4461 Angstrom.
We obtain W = 0.538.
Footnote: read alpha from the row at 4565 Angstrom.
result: 0.5291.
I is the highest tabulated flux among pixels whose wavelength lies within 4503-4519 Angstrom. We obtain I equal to 0.5619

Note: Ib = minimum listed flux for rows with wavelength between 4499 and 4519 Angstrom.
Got 0.5019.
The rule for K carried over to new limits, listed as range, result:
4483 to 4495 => 0.561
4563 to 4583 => 0.535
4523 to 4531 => 0.531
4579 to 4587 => 0.511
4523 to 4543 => 0.533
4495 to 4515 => 0.525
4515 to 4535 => 0.528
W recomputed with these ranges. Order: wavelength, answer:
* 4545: 0.571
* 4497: 0.5285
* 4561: 0.5204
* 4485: 0.5724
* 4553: 0.5456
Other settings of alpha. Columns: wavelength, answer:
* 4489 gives 0.5388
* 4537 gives 0.5175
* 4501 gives 0.5119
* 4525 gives 0.4983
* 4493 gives 0.5724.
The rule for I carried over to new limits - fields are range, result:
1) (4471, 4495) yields 0.5726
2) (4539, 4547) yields 0.571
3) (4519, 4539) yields 0.5642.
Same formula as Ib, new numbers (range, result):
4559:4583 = 0.5204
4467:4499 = 0.5275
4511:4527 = 0.4983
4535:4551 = 0.5175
